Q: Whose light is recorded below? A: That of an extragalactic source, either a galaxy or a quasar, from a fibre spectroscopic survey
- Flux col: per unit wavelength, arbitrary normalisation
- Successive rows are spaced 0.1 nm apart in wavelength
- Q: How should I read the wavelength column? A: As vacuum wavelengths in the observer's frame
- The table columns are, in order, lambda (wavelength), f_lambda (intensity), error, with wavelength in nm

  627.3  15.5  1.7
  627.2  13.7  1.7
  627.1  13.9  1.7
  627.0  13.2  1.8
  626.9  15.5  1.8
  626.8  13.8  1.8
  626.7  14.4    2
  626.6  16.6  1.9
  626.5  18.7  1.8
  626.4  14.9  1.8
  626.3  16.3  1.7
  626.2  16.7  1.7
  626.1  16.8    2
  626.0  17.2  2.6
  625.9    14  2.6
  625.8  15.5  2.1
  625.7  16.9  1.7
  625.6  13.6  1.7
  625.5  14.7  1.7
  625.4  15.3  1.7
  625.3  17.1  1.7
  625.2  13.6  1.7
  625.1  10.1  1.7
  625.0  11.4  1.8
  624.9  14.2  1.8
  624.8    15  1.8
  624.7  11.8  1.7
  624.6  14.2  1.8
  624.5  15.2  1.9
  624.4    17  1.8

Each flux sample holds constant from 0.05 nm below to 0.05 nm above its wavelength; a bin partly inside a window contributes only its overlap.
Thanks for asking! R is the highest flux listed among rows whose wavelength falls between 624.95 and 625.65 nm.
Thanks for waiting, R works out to 17.1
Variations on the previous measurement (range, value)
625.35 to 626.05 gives 17.2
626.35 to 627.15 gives 18.7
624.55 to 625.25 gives 15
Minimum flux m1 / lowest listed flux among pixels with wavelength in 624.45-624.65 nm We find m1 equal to 14.2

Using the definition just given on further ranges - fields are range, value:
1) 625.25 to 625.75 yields 13.6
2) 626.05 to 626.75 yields 14.4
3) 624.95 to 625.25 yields 10.1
